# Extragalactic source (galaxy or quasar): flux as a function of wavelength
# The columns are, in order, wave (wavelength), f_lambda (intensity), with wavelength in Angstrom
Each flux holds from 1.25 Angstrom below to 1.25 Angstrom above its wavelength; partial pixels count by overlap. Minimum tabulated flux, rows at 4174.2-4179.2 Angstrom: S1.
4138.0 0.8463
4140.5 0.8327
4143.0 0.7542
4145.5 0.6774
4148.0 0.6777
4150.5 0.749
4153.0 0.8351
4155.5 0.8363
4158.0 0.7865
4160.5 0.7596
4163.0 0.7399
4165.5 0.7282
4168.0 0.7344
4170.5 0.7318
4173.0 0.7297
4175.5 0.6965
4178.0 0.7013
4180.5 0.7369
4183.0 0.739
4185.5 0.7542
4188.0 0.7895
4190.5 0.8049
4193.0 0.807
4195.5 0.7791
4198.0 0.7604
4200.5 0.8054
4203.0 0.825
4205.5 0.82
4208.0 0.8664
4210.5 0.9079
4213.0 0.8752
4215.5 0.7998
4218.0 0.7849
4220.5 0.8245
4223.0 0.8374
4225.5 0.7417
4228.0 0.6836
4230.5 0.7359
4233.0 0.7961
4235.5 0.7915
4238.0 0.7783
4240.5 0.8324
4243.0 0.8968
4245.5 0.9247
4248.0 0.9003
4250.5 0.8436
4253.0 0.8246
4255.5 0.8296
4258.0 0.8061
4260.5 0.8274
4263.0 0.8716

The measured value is 0.6965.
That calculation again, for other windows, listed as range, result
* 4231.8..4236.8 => 0.7915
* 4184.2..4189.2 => 0.7542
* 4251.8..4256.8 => 0.8246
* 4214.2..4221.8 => 0.7849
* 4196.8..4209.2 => 0.7604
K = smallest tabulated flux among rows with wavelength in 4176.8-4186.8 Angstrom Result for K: 0.7013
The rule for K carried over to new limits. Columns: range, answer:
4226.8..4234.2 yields 0.6836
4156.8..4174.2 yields 0.7282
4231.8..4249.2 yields 0.7783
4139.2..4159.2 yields 0.6774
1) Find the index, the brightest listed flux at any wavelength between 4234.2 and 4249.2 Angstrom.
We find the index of 0.9247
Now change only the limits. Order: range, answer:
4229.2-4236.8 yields 0.7961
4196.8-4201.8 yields 0.8054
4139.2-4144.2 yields 0.8327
